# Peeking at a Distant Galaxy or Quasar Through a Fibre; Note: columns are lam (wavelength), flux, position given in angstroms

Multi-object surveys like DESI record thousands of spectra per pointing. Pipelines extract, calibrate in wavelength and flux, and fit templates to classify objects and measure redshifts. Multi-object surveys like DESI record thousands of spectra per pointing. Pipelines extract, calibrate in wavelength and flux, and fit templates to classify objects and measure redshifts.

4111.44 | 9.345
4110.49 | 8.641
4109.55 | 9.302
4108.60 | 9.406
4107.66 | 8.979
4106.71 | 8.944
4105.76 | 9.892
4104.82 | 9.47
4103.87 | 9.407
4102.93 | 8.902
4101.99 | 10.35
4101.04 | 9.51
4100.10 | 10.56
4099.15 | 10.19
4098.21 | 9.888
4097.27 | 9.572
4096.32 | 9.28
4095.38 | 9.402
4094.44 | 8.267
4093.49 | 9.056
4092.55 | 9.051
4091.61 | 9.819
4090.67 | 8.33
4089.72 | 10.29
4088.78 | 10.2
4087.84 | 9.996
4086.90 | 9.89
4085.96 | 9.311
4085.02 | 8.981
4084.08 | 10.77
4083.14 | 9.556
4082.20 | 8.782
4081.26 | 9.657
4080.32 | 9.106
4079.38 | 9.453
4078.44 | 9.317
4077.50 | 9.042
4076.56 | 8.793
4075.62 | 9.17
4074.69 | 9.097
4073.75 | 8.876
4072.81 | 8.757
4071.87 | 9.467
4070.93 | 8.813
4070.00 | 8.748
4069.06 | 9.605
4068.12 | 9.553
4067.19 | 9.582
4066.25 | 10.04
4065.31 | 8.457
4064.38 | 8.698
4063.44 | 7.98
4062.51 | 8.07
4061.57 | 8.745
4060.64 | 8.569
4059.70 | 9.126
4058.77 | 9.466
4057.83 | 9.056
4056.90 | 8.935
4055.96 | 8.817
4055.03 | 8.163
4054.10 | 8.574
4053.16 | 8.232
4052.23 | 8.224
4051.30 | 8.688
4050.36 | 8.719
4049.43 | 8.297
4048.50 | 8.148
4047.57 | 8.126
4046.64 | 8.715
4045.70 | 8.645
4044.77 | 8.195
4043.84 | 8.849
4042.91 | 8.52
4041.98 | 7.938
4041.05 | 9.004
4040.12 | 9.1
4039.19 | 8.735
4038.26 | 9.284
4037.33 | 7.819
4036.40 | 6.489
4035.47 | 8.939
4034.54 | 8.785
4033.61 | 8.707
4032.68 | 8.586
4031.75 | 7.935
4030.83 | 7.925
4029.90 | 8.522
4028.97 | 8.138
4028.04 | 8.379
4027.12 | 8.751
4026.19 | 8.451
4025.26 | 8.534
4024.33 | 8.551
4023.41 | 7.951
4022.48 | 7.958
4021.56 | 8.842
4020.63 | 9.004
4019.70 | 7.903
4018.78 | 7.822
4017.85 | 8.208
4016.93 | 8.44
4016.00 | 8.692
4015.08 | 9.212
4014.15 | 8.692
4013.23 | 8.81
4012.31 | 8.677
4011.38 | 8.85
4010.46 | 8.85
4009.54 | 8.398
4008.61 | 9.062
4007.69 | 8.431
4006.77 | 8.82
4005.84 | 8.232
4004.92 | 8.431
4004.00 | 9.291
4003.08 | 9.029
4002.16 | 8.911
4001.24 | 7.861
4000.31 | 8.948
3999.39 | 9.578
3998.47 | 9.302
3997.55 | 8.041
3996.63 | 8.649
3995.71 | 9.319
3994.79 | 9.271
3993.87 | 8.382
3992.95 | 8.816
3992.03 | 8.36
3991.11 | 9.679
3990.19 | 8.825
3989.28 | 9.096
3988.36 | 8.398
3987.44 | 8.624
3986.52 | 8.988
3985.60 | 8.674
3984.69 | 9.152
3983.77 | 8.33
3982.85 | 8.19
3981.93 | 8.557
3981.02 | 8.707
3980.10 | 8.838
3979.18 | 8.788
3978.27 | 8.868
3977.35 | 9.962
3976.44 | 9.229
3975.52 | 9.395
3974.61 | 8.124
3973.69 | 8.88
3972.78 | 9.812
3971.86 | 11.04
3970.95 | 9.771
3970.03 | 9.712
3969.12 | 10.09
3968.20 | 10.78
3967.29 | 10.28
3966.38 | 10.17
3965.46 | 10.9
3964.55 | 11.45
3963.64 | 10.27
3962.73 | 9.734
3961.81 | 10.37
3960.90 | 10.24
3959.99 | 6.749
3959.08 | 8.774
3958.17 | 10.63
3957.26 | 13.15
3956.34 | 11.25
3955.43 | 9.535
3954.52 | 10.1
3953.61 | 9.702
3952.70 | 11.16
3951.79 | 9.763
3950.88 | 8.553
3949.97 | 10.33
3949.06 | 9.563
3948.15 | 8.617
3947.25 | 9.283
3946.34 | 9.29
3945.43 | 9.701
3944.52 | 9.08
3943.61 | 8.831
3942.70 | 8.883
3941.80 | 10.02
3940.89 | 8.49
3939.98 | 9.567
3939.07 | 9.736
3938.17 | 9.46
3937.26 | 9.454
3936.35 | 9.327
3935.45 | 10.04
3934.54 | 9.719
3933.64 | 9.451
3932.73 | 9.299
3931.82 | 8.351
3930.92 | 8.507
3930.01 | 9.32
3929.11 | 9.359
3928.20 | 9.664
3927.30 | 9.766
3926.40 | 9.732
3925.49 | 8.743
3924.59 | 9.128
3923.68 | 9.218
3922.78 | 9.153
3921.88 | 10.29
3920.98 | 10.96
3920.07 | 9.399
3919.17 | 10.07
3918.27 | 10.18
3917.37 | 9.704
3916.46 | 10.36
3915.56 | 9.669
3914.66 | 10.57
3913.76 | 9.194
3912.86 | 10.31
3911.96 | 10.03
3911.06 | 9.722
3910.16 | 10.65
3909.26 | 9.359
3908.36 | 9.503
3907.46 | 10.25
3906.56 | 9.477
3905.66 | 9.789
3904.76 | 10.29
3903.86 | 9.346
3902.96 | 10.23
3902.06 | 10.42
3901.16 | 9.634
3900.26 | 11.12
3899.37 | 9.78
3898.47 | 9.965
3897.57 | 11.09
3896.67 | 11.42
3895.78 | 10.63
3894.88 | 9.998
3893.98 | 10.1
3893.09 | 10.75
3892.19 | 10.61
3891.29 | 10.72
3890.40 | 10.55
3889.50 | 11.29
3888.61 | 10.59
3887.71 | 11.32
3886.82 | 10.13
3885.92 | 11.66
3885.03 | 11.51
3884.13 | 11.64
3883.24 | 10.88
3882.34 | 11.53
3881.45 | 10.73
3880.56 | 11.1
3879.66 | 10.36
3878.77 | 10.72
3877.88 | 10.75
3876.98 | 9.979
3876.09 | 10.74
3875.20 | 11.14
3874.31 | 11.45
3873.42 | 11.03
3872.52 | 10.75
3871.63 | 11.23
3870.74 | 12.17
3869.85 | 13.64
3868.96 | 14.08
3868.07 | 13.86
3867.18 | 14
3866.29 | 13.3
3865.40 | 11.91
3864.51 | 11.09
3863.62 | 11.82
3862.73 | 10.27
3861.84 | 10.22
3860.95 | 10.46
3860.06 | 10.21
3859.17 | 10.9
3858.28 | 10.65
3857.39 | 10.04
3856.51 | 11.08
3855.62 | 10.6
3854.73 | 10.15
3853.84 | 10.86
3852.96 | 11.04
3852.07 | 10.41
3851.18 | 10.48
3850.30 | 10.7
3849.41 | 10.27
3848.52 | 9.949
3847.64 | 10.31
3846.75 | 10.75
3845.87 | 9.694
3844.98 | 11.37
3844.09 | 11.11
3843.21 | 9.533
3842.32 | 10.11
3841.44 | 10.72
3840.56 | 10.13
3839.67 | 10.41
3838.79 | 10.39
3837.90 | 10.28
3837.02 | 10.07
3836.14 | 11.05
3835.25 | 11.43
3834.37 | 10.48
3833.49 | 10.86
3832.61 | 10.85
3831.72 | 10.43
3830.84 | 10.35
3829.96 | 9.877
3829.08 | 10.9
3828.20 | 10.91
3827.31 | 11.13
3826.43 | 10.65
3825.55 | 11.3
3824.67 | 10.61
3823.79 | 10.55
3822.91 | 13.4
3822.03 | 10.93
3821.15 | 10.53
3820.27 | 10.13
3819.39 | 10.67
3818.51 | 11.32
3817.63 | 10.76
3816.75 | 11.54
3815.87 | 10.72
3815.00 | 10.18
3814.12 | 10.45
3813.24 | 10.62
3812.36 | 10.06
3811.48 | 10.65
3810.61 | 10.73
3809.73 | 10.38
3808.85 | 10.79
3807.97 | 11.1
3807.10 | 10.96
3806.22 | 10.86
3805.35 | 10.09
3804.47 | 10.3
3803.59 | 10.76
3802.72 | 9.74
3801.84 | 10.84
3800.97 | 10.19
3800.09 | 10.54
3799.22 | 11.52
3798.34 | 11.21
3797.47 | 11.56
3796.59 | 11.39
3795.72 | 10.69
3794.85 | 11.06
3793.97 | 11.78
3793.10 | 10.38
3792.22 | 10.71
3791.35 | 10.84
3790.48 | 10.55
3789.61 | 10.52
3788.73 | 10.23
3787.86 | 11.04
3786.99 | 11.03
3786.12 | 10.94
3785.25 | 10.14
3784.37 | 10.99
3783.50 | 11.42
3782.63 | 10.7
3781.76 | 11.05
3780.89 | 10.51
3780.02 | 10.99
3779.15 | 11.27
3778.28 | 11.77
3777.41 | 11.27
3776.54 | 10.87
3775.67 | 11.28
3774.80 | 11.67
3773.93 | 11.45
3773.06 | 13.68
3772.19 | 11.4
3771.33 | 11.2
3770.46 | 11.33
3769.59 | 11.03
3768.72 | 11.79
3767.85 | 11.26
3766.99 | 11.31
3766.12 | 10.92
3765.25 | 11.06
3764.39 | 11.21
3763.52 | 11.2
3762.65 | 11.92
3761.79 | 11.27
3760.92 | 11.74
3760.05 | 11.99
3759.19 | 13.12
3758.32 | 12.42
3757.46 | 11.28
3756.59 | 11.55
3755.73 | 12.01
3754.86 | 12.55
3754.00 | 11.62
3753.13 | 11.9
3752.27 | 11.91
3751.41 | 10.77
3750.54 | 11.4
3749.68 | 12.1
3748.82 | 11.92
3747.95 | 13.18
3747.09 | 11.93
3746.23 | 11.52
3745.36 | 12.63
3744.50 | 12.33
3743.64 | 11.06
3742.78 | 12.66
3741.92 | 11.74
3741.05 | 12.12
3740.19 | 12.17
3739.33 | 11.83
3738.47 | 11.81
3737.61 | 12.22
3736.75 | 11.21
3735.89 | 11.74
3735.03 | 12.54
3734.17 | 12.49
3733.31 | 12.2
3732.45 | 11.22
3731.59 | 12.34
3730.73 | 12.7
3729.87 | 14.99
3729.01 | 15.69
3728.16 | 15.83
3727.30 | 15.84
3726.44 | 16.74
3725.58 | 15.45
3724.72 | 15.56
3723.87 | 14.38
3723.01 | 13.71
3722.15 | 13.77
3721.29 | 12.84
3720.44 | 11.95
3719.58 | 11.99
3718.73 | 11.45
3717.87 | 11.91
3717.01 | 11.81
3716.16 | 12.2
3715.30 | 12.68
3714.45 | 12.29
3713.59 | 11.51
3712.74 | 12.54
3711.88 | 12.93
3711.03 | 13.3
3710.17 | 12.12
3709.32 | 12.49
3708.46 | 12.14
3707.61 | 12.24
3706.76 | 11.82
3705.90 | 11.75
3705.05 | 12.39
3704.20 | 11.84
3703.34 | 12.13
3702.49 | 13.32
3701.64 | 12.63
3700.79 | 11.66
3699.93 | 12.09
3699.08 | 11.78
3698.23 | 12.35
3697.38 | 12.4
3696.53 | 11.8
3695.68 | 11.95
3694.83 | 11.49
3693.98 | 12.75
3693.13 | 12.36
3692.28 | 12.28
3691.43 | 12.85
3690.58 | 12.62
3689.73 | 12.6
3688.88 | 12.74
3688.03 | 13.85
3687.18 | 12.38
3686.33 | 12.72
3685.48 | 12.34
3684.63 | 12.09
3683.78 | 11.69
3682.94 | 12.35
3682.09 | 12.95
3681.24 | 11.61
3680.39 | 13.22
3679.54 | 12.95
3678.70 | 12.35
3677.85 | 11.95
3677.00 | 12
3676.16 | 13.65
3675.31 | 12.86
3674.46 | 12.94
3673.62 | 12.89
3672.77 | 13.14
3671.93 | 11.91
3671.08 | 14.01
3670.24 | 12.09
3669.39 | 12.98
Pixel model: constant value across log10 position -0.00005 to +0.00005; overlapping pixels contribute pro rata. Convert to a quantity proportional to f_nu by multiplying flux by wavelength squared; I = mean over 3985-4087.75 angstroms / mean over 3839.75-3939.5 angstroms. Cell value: 0.90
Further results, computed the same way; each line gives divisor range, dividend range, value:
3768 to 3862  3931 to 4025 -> 0.93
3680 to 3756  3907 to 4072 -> 0.84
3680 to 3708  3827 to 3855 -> 0.92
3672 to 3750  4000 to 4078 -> 0.81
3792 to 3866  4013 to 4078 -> 0.90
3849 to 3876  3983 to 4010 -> 0.83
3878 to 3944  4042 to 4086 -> 0.96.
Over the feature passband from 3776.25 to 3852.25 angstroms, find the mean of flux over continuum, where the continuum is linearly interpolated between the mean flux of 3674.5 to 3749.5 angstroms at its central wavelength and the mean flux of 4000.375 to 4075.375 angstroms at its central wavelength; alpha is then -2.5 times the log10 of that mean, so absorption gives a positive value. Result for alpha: 0.06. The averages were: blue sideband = 12.6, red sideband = 8.62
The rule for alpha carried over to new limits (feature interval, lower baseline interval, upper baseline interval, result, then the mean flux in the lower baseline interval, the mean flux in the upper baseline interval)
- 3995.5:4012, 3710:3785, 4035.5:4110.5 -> 0.11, 12.2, 9.05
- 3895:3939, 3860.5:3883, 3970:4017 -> 0.08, 11.5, 8.9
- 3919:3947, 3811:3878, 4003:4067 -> 0.05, 10.9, 8.56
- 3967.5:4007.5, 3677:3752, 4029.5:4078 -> 0.05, 12.5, 8.68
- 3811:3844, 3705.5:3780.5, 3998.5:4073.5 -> 0.05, 12.3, 8.63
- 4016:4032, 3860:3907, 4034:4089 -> 0.12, 11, 8.89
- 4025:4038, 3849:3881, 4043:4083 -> 0.12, 11.2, 8.84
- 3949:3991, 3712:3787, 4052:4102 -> 0.06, 12.1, 9.2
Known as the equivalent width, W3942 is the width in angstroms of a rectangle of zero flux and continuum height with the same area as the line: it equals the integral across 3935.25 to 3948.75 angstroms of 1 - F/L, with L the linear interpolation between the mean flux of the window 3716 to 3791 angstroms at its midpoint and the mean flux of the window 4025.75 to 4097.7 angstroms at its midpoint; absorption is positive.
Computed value 1.1 angstroms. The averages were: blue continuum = 12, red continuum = 8.87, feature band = 9.31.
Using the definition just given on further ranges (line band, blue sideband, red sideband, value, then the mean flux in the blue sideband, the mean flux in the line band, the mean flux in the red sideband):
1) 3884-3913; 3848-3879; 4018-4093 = 1.0 angstroms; 11.2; 10.4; 8.8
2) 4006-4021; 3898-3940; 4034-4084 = 0.8 angstroms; 9.73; 8.6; 8.8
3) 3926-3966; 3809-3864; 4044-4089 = 0.7 angstroms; 10.6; 9.67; 8.98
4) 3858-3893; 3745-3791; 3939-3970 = -2.5 angstroms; 11.5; 11.3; 9.85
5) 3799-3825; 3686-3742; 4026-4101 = 2.0 angstroms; 12.7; 10.7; 8.93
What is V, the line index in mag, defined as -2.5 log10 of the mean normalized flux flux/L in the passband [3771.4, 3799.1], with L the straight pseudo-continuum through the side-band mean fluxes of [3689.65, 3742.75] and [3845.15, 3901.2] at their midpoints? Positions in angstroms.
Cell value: 0.08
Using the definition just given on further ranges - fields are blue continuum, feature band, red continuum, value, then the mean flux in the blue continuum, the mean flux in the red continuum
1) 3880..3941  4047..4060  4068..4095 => 0.098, 10.1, 9.3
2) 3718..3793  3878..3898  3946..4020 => -0.050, 12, 9.23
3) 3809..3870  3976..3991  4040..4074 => 0.073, 10.9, 8.74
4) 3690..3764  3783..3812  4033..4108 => 0.093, 12.5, 9.03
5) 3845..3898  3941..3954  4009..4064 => 0.046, 11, 8.5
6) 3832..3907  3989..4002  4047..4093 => 0.099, 10.8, 9.05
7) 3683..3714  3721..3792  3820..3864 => -0.035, 12.3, 10.6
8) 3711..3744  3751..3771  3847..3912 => 0.076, 12.9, 10.8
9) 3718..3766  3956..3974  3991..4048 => -0.095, 12.5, 8.58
